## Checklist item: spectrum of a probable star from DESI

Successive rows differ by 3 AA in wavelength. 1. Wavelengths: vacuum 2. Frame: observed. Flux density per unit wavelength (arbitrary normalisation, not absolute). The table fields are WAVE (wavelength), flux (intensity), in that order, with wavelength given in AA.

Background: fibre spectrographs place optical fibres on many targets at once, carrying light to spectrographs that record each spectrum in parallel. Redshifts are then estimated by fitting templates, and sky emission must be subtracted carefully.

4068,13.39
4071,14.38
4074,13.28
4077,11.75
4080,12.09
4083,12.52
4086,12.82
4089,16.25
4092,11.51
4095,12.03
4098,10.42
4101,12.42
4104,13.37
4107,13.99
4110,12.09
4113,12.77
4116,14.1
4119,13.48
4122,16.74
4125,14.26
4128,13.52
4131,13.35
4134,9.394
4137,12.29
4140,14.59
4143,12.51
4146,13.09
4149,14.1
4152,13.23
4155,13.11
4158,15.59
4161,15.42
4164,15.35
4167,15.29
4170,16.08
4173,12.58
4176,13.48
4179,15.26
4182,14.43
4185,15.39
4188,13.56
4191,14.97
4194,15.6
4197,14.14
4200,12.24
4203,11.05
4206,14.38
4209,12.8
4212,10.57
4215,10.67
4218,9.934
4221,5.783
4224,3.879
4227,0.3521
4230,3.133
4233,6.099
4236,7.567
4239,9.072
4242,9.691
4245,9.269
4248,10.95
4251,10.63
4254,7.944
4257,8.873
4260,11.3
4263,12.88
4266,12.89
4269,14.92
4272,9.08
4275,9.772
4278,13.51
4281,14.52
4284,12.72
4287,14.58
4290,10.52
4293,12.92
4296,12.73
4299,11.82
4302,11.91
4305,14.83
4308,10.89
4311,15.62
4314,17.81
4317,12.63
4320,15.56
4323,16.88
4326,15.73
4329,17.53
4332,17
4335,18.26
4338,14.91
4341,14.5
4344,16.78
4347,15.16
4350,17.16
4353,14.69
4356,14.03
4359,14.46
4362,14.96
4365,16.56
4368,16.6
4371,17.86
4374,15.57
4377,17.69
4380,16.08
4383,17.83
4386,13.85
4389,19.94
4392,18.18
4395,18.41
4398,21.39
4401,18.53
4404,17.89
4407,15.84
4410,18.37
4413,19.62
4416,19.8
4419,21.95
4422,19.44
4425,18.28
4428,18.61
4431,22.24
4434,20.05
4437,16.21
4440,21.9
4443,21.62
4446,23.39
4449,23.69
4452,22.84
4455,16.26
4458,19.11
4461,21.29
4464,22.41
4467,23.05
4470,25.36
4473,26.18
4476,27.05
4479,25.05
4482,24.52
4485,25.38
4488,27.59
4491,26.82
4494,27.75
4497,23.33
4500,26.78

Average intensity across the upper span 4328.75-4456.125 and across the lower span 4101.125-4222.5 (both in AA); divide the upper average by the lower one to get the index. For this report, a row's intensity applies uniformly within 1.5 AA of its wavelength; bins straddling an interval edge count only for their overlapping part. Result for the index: 1.35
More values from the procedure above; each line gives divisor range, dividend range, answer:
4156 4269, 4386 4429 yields 1.66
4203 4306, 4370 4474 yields 1.90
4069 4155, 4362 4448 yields 1.43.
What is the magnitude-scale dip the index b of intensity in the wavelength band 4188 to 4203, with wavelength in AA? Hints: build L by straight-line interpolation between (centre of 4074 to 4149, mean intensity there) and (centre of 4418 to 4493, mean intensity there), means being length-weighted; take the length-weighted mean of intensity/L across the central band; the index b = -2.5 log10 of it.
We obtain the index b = 0.11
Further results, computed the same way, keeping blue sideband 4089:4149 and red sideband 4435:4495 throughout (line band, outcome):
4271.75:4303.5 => 0.42 mag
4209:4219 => 0.42 mag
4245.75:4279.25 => 0.48 mag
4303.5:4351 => 0.22 mag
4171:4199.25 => 0.05 mag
